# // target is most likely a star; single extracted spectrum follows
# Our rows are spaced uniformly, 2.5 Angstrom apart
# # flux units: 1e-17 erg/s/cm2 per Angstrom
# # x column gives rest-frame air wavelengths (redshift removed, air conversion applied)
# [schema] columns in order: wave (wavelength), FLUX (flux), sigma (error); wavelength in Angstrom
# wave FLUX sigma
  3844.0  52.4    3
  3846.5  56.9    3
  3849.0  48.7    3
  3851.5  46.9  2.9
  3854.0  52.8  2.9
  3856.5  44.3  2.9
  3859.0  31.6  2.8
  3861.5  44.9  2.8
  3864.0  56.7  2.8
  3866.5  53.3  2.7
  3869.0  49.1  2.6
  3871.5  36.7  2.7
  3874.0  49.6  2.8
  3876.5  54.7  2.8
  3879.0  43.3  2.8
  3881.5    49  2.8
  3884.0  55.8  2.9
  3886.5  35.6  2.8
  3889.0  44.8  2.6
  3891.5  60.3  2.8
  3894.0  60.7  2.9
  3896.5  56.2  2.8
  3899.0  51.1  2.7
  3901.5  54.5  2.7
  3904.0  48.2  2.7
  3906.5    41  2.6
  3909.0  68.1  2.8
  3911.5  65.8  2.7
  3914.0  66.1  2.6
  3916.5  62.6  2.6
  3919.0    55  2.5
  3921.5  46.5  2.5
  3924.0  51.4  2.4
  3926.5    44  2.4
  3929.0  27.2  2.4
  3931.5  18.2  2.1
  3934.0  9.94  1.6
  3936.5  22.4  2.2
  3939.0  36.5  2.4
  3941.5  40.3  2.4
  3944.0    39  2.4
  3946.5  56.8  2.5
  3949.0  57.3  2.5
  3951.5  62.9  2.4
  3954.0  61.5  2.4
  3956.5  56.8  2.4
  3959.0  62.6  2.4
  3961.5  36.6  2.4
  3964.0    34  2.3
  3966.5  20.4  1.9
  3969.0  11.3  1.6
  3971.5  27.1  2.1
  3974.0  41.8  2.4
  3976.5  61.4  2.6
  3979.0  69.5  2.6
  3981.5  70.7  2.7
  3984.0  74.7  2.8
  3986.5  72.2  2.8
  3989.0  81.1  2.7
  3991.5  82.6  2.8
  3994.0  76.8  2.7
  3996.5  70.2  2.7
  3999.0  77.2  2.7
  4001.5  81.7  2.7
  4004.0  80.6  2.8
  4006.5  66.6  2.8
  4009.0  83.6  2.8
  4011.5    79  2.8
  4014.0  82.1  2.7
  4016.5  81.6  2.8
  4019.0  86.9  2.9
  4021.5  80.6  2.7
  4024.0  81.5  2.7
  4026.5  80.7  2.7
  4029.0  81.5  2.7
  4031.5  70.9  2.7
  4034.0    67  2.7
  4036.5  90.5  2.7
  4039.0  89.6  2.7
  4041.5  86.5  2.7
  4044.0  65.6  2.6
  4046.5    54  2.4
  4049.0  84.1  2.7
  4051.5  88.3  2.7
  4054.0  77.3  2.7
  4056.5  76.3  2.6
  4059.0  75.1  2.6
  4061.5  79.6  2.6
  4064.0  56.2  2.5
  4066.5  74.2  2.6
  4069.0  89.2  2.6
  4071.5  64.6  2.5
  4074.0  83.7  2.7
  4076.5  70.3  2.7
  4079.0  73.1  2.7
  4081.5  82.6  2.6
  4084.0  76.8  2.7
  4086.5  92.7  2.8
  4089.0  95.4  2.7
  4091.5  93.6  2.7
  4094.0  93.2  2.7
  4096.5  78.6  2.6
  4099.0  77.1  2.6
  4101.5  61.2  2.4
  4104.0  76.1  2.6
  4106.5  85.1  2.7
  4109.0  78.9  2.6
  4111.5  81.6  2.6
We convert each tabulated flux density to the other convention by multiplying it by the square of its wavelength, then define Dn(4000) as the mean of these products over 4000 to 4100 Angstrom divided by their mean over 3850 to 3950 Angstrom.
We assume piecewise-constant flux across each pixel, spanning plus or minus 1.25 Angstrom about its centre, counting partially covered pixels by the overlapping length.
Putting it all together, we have 1.8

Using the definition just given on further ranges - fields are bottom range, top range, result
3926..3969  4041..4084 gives 2.02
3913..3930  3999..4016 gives 1.63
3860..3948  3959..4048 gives 1.53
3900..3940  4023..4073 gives 1.82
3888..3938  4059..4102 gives 1.81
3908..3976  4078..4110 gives 2.02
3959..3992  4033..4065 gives 1.51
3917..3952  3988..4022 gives 2.03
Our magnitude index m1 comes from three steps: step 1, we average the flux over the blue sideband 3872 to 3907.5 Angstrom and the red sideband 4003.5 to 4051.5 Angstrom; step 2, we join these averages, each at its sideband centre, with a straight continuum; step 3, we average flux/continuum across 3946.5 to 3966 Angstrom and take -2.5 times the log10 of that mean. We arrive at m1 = 0.22 mag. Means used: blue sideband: 50.1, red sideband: 78.8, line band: 52.1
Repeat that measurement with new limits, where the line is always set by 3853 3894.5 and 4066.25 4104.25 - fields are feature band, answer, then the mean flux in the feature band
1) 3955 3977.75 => 0.50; 39.4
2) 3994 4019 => -0.15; 78.4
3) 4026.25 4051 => -0.06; 77.2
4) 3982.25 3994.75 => -0.18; 77.2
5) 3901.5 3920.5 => -0.07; 57.7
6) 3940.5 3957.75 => 0.12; 53.7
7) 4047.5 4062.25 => -0.05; 79.7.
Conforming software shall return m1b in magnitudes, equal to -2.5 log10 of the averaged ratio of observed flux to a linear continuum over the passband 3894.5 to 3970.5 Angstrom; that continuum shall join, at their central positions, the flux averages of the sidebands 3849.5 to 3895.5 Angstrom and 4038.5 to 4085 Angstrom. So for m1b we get 0.23 mag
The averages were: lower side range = 48.4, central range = 45.6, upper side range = 75.9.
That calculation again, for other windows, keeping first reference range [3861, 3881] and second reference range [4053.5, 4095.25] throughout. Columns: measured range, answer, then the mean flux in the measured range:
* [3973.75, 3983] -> 0.03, 63.3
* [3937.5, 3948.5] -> 0.34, 43.6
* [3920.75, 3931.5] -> 0.40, 39.3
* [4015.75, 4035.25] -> -0.10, 78.8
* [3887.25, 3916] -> -0.05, 55.9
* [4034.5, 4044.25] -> -0.13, 83.6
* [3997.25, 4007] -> -0.12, 77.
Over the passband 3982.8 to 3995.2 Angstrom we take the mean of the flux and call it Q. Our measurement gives 77.5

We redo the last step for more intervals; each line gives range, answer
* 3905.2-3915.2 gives 60.2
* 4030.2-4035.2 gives 69.1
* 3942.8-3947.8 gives 48.1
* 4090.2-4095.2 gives 93.4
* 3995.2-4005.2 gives 77.4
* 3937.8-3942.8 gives 38.4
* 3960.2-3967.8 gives 30.4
